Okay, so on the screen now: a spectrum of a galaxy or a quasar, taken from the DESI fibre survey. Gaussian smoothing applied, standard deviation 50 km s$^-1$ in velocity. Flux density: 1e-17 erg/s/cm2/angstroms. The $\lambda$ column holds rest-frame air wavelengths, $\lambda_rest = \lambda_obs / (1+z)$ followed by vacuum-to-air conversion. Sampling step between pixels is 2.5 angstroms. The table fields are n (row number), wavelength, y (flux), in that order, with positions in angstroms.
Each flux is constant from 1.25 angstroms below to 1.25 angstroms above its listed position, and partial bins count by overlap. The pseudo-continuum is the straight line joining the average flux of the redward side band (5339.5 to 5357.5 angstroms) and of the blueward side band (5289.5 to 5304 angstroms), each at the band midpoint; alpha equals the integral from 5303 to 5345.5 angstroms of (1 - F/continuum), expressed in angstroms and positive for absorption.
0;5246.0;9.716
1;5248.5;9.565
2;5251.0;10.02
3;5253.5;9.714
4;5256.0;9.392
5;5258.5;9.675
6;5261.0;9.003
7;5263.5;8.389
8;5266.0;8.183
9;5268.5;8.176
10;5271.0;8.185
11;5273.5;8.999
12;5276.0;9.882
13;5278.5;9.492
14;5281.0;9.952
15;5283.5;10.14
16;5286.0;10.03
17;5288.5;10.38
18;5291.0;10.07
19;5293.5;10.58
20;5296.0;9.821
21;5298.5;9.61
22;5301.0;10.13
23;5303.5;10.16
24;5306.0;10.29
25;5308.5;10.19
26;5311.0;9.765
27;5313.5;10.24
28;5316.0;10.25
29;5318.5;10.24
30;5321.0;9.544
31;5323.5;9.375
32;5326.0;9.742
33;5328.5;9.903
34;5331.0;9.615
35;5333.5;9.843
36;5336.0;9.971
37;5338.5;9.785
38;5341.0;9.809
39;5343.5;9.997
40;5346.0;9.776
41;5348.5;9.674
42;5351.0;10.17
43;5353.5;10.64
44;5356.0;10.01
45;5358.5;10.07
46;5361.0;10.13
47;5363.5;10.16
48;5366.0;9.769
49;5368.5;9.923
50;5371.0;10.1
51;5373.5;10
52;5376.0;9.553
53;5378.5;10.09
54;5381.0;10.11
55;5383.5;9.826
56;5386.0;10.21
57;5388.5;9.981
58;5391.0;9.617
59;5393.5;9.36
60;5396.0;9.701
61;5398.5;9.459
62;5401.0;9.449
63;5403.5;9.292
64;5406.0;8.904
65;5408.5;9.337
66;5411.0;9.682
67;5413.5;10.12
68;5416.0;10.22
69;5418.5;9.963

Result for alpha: 0.5 angstroms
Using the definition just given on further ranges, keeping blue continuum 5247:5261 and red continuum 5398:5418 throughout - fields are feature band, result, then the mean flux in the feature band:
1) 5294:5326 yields -1.2 angstroms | 9.97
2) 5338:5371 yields -1.4 angstroms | 10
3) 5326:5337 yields -0.3 angstroms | 9.82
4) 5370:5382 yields -0.5 angstroms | 9.96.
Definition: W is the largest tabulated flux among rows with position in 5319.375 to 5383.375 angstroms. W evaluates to 10.64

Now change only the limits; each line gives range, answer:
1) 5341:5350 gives 9.997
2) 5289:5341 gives 10.58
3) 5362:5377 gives 10.16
